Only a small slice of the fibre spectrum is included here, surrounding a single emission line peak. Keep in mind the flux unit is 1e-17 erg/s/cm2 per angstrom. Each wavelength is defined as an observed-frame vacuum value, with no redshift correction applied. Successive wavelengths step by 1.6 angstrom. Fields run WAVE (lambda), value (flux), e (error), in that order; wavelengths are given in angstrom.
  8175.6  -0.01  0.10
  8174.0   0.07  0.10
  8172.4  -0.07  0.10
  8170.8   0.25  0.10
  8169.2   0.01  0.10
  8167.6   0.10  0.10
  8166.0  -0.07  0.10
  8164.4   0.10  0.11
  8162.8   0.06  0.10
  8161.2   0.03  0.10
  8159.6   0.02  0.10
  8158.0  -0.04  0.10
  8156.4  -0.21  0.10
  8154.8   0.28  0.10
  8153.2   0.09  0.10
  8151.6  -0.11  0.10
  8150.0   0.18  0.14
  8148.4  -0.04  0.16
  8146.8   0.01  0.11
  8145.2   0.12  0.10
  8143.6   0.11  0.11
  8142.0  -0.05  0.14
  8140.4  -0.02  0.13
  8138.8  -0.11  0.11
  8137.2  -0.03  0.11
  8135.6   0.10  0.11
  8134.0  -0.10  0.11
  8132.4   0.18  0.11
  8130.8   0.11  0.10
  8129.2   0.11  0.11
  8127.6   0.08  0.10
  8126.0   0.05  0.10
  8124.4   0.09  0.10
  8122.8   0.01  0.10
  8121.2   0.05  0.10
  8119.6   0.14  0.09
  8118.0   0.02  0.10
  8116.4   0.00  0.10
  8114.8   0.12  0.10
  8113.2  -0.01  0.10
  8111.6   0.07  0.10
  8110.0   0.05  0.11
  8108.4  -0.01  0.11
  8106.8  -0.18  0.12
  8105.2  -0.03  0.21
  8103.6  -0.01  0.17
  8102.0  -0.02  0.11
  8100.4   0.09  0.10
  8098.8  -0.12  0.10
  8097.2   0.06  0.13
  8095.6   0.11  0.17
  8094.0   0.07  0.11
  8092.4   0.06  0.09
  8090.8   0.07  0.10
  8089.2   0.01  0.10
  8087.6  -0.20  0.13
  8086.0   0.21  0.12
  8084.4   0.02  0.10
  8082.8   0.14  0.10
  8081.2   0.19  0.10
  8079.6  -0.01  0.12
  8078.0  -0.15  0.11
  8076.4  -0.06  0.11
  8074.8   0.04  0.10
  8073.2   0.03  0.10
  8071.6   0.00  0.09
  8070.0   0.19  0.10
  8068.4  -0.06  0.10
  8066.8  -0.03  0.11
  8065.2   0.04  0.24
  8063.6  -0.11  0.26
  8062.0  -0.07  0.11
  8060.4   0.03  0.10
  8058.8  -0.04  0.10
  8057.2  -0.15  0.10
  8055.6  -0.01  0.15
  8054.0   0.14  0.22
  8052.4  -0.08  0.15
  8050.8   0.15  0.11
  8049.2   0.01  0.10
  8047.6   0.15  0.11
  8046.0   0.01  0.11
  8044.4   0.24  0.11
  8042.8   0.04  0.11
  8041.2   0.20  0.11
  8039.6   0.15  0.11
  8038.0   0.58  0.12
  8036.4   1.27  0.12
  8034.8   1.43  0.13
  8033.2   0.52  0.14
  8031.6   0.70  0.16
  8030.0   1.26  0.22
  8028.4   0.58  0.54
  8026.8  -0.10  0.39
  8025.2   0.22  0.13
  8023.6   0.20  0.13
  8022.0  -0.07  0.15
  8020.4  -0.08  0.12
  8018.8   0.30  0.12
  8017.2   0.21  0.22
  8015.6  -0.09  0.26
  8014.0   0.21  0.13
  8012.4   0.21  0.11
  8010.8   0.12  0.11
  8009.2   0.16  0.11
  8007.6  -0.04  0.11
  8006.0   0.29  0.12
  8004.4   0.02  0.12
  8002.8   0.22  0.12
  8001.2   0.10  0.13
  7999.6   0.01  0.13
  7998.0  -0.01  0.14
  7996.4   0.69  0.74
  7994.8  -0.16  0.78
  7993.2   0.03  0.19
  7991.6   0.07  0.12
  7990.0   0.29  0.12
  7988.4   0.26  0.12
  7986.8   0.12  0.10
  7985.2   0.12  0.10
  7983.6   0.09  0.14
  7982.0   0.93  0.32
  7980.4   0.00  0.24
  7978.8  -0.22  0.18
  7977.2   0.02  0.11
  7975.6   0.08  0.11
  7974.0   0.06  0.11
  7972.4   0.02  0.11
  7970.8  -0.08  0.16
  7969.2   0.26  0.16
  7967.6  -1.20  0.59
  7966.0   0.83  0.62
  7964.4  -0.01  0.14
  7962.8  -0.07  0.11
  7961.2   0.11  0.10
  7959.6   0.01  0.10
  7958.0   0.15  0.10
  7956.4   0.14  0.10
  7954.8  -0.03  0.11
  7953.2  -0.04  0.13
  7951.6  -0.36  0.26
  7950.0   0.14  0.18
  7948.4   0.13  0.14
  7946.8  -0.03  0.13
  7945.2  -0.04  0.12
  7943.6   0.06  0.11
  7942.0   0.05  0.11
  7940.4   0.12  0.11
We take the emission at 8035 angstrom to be [O II] 3727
